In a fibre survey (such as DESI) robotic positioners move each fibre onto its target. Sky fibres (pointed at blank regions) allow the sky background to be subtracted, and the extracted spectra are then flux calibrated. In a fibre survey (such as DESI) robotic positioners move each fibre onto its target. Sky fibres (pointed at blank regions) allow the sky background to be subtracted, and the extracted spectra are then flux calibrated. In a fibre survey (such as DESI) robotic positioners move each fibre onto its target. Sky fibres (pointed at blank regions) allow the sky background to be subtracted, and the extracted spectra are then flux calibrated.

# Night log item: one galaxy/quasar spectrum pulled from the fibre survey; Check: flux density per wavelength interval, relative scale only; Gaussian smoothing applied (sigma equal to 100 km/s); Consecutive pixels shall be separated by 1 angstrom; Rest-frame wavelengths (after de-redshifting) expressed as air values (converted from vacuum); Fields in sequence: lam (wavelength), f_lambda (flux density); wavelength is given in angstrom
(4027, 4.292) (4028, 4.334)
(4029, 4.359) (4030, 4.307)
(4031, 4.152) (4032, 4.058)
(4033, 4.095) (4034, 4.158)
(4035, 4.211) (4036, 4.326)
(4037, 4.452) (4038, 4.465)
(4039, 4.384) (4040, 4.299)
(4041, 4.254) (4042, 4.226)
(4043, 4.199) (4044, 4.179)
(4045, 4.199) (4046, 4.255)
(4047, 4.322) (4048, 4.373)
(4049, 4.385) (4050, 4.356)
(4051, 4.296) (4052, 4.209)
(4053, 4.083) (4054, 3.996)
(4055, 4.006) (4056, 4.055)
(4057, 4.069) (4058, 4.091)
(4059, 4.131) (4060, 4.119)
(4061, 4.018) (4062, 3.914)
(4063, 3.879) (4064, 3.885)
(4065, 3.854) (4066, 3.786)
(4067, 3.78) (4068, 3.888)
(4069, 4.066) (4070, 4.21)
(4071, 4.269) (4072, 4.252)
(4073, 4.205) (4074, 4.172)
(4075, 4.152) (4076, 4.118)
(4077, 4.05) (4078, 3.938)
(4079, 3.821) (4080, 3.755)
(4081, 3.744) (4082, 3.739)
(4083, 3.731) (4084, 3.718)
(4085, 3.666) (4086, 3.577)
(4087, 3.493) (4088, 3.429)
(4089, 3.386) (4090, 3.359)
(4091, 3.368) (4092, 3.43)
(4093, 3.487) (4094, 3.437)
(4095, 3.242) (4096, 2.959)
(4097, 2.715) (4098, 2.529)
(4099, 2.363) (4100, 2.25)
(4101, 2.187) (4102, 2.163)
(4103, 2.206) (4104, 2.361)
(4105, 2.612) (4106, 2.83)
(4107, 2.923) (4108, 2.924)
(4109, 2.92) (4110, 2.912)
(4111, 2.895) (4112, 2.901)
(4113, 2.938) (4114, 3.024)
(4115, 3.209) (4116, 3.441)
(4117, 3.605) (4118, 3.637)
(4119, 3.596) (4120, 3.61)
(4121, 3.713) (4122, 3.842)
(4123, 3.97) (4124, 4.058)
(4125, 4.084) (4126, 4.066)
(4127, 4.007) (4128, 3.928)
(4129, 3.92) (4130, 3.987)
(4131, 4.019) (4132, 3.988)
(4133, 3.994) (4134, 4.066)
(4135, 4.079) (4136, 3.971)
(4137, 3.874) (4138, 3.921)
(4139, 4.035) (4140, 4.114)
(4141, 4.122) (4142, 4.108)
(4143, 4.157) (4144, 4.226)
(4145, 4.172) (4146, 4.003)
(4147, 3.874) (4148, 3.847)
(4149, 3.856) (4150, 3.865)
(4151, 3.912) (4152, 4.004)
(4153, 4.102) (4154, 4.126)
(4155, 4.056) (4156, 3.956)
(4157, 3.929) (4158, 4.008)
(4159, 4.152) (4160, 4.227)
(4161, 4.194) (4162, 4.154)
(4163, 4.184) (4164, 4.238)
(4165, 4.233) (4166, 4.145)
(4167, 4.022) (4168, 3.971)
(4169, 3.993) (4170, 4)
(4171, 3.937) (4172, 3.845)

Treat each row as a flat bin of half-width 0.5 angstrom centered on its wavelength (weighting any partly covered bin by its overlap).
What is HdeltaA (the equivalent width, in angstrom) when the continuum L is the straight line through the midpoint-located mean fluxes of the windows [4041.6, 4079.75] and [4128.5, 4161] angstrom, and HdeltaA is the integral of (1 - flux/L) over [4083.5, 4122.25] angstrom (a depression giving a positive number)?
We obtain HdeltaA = 9.2 angstrom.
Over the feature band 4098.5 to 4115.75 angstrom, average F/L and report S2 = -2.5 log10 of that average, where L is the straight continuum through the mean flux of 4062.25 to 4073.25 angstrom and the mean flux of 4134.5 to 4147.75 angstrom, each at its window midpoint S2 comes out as 0.436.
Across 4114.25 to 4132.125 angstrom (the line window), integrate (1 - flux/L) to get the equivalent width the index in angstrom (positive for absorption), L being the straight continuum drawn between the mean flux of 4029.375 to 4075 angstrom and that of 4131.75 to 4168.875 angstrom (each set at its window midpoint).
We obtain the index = 1.2 angstrom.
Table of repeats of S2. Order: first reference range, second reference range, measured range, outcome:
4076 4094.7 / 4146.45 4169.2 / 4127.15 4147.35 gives -0.028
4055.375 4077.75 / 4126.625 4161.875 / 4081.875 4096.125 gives 0.163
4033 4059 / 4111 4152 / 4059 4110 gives 0.174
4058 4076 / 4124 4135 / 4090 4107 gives 0.401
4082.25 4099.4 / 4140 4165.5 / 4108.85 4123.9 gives 0.076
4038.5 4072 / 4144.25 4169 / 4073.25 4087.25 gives 0.071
